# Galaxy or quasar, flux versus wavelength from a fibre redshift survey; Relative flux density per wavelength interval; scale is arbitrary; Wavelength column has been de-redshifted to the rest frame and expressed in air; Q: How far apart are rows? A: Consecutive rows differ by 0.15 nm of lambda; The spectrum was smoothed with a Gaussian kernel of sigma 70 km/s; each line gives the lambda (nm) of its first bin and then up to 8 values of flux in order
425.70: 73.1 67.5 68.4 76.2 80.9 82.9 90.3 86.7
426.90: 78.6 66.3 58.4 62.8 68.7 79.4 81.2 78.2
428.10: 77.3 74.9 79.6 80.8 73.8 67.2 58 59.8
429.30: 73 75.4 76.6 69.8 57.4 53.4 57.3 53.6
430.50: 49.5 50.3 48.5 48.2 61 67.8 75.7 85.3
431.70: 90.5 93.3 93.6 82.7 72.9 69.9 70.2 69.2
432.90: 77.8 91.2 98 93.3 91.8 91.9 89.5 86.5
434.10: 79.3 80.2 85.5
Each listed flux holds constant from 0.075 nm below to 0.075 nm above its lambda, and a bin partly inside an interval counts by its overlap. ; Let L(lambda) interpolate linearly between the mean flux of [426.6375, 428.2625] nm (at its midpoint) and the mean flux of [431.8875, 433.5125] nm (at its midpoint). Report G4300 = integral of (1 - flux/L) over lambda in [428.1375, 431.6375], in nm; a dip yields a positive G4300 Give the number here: 0.57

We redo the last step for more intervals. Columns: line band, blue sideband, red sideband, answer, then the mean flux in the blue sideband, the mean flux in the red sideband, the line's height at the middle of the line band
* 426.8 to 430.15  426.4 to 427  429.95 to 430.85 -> -0.12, 83.9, 52.3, 68.8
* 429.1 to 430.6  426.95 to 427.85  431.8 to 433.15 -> 0.24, 69.4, 80.2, 74.6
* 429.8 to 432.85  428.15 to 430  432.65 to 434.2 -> 0.44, 70.4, 86.5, 78.7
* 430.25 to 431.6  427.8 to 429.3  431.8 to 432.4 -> 0.36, 72.7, 84.6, 80.7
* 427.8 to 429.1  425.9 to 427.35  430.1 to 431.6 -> -0.10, 75.7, 59.2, 68.5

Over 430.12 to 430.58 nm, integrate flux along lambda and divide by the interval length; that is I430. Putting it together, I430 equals 53.4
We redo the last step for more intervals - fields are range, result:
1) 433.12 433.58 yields 94.3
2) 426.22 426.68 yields 84.6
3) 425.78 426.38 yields 73.4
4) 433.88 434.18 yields 82.8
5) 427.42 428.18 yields 76.9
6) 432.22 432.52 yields 71.6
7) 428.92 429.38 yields 63.8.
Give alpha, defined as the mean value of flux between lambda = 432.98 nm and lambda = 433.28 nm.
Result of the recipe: 94.6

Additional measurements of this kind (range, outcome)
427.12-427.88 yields 70.1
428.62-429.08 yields 66.4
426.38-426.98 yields 84.5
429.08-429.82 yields 71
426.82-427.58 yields 67.2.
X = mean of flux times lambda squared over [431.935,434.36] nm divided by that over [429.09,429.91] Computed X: 1.22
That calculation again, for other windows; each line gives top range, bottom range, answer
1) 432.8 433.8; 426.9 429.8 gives 1.28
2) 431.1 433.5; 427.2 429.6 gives 1.15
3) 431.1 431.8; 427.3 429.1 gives 1.08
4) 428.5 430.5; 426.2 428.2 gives 0.86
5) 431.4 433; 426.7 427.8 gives 1.15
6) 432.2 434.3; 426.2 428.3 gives 1.12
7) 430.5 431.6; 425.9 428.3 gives 0.82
